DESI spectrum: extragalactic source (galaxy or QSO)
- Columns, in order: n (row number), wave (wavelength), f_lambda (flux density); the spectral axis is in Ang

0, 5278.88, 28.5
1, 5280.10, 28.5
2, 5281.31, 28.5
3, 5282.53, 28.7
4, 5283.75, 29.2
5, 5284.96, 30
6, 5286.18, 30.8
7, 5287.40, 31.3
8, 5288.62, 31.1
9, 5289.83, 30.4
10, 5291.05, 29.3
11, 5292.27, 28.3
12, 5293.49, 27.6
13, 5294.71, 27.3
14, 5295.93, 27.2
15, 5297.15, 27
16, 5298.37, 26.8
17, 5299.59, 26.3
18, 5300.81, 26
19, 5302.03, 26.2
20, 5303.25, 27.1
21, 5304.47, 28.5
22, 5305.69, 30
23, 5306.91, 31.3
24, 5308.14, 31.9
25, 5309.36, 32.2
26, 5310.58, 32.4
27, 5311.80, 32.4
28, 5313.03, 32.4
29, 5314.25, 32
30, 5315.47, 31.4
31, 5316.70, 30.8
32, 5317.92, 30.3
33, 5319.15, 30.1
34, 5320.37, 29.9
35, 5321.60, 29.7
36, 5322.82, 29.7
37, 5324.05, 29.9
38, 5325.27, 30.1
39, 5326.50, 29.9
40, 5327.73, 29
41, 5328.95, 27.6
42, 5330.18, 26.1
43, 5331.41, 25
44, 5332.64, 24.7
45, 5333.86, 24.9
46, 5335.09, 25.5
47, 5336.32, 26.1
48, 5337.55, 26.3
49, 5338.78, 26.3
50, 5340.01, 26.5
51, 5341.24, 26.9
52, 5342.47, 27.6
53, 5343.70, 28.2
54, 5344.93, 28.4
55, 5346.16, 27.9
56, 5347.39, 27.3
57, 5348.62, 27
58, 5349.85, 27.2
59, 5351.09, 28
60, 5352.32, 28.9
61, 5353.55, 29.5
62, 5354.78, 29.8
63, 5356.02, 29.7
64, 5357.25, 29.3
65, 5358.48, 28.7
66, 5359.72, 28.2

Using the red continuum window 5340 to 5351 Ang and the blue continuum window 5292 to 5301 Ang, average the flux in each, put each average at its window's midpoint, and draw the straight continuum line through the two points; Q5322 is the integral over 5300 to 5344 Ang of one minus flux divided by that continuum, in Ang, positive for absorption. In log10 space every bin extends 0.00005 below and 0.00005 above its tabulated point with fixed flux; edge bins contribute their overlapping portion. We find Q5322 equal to -2.33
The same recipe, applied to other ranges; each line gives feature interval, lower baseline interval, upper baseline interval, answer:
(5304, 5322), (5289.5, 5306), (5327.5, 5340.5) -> -2.7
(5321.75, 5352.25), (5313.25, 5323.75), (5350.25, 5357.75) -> 2.5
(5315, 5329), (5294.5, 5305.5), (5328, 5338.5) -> -1.9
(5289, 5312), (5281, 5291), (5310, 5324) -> 1.2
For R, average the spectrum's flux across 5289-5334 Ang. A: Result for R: 29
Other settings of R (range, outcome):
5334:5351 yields 27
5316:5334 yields 28.6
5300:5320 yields 30.3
